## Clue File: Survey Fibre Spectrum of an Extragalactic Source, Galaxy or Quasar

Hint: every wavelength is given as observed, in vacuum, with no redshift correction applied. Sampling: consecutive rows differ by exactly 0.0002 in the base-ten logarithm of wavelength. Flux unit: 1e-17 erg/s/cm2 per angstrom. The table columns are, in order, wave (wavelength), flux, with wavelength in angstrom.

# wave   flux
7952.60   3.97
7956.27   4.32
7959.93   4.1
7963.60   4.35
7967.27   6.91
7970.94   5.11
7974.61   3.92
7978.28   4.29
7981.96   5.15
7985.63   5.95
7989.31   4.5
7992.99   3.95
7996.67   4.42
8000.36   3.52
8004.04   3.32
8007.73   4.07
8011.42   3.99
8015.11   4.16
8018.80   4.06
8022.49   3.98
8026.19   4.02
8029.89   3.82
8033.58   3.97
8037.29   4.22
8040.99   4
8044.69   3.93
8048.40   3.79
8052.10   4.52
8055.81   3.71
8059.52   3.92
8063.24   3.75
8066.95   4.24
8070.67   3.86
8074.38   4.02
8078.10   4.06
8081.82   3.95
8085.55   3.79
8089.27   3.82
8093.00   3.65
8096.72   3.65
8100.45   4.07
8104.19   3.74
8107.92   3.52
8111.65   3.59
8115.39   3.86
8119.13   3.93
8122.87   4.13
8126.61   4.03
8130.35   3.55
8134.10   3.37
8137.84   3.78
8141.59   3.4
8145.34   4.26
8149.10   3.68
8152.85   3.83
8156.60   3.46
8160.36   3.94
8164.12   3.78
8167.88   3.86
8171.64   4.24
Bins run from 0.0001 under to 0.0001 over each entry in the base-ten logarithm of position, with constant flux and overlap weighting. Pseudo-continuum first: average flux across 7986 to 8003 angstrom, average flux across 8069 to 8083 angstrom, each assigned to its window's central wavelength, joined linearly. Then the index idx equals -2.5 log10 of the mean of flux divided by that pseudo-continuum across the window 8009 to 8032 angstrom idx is 0.04 mag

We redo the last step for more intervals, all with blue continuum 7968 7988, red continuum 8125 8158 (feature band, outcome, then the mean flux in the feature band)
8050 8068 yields 0.088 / 4.02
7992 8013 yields 0.232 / 3.87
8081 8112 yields 0.085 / 3.75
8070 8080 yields 0.061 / 4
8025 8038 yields 0.148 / 3.99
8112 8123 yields 0.000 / 3.89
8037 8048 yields 0.126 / 3.99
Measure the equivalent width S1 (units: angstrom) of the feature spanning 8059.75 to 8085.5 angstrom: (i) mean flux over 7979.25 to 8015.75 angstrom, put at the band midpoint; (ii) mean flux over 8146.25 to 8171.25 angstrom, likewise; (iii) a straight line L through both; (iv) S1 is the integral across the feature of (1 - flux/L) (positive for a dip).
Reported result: 0.7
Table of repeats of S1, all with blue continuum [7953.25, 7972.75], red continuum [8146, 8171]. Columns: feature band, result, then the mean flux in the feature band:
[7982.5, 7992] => -0.7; 5.1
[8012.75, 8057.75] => 4.8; 4.02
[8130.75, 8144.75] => 1.2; 3.59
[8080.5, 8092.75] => 1.1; 3.82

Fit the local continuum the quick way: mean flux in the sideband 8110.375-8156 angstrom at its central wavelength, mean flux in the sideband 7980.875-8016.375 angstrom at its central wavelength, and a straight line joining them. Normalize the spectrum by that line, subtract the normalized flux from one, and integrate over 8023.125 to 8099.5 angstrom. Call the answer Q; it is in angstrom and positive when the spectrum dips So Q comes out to 2.1 angstrom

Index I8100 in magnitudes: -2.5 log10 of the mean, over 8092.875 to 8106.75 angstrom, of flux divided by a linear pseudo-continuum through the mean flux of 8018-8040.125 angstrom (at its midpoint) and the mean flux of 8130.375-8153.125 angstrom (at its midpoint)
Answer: 0.01 mag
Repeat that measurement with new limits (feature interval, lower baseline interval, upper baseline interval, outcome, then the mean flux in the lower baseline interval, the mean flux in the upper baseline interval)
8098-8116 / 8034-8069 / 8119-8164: 0.03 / 4.01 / 3.77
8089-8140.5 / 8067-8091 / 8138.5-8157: 0.02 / 3.94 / 3.75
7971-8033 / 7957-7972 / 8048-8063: 0.10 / 5.06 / 3.98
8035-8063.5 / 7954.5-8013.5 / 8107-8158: 0.05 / 4.49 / 3.75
